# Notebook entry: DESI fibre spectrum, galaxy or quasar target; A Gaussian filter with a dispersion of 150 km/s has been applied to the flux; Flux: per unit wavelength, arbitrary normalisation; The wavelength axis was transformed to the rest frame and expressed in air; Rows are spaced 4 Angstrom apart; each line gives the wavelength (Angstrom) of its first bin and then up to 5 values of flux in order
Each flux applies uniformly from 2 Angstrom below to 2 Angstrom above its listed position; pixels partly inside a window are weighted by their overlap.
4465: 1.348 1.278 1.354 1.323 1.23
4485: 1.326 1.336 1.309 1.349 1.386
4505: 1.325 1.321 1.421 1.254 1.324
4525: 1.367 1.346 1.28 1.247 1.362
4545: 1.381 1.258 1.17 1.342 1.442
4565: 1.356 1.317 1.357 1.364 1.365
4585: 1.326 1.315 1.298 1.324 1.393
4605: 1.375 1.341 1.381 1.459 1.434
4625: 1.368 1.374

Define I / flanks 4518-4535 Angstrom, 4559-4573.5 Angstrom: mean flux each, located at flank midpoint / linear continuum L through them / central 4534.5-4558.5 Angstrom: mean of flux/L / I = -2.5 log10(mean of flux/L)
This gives 0.045 mag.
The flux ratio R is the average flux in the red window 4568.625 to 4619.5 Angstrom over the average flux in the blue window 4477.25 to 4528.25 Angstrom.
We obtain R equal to 1.0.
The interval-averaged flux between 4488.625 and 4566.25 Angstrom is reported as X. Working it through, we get 1.33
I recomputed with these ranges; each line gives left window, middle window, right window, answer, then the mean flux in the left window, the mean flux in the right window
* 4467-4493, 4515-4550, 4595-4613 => 0.01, 1.31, 1.36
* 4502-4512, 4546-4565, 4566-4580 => 0.03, 1.34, 1.35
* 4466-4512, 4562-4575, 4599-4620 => 0.01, 1.32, 1.39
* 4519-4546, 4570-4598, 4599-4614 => 0.02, 1.33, 1.37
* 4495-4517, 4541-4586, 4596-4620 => 0.03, 1.35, 1.38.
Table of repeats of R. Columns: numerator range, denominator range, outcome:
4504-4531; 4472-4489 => 1.02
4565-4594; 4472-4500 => 1.01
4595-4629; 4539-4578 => 1.04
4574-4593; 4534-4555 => 1.04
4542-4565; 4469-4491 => 1.01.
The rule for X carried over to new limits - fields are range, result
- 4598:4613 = 1.37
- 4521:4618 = 1.34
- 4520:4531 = 1.35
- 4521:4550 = 1.32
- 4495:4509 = 1.35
